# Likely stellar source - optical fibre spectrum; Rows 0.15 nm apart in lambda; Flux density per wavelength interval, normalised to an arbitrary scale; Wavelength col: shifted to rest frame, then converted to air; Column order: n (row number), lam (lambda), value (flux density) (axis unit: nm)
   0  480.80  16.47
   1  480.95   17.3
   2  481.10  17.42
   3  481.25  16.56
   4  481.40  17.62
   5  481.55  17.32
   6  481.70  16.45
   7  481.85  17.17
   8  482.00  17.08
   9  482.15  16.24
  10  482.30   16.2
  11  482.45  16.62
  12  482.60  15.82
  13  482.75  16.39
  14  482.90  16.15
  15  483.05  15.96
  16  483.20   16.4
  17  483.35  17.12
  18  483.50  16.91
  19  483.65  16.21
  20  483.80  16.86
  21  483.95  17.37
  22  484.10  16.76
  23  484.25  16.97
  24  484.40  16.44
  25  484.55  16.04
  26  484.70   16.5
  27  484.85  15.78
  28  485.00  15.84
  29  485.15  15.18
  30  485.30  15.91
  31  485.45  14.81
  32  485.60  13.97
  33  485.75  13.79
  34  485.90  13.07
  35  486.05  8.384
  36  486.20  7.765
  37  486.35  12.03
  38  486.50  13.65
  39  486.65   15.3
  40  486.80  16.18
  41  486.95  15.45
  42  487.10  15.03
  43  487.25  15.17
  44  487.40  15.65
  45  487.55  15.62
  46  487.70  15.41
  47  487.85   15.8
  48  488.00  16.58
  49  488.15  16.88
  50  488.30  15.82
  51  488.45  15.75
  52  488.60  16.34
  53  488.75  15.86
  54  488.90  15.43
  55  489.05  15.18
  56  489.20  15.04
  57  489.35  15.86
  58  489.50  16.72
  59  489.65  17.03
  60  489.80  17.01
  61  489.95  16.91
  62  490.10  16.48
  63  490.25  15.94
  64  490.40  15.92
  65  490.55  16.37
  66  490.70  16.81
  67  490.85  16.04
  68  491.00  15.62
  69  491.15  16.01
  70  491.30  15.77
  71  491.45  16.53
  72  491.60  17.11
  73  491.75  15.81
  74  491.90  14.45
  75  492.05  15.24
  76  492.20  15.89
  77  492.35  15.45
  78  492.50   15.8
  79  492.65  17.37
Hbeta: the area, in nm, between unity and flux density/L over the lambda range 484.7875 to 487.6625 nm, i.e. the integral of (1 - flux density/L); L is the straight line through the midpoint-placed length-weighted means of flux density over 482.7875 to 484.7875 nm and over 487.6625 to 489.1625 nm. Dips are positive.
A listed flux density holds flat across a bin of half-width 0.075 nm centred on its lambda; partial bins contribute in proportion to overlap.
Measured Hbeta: 0.37 nm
